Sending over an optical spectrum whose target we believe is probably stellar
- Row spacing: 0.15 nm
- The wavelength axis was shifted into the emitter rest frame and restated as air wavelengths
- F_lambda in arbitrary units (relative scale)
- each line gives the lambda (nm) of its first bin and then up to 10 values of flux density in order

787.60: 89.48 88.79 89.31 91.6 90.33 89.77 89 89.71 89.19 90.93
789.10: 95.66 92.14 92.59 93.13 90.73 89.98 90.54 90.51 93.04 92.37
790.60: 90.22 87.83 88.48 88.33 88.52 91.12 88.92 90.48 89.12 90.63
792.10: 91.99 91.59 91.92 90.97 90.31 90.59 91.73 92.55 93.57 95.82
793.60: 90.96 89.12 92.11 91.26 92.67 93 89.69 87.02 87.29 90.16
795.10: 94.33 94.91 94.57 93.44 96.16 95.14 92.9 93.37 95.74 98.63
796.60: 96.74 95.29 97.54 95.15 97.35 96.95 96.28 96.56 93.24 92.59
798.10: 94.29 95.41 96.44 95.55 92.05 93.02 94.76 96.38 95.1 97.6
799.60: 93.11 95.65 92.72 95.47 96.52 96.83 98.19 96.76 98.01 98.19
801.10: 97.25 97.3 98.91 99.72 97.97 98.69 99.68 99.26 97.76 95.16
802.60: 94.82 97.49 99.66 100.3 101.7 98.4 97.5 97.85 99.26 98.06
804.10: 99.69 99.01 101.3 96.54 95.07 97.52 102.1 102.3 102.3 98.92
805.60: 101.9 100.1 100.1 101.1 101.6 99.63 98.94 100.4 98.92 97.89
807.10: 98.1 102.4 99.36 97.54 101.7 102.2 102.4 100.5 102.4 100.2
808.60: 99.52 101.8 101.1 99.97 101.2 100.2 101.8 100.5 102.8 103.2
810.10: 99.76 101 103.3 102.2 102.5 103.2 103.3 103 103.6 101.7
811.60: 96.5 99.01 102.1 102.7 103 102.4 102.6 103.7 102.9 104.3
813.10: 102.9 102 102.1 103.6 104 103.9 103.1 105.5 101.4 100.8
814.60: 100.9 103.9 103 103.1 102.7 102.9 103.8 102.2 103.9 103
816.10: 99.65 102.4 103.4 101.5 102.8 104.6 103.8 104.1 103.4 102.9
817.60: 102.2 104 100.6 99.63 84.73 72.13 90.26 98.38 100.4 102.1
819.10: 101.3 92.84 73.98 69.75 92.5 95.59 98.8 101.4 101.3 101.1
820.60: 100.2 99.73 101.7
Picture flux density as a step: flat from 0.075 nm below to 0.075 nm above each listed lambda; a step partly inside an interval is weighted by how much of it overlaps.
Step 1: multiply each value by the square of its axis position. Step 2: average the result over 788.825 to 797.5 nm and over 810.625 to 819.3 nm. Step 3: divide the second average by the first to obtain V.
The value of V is 1.16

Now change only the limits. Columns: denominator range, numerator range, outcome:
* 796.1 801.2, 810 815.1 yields 1.11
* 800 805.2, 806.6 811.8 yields 1.04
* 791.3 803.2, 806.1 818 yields 1.12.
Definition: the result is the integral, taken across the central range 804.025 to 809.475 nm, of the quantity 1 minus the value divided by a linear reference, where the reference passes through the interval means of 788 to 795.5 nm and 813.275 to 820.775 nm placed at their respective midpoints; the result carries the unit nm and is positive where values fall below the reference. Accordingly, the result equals -0.24 nm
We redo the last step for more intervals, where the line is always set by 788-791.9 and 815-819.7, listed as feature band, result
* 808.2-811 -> -0.16 nm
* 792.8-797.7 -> -0.09 nm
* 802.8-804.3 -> -0.08 nm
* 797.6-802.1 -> -0.14 nm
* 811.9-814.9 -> -0.18 nm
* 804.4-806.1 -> -0.09 nm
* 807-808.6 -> -0.09 nm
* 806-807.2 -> -0.06 nm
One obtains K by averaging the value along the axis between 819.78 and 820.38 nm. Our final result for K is 99.3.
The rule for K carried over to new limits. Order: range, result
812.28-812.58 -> 103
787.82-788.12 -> 90.4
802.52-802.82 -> 96.1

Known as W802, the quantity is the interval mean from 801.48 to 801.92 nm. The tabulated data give 98.8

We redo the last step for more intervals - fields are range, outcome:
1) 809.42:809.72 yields 101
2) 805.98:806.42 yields 101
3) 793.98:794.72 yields 90.7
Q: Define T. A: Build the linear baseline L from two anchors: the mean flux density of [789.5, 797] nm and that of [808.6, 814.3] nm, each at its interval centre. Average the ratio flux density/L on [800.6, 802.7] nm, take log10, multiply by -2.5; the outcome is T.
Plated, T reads -0.01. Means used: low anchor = 91.9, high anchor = 102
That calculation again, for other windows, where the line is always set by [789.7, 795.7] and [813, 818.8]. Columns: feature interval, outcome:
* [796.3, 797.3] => -0.04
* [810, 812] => -0.03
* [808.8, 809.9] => -0.03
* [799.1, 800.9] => -0.02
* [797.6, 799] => -0.01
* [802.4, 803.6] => -0.03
